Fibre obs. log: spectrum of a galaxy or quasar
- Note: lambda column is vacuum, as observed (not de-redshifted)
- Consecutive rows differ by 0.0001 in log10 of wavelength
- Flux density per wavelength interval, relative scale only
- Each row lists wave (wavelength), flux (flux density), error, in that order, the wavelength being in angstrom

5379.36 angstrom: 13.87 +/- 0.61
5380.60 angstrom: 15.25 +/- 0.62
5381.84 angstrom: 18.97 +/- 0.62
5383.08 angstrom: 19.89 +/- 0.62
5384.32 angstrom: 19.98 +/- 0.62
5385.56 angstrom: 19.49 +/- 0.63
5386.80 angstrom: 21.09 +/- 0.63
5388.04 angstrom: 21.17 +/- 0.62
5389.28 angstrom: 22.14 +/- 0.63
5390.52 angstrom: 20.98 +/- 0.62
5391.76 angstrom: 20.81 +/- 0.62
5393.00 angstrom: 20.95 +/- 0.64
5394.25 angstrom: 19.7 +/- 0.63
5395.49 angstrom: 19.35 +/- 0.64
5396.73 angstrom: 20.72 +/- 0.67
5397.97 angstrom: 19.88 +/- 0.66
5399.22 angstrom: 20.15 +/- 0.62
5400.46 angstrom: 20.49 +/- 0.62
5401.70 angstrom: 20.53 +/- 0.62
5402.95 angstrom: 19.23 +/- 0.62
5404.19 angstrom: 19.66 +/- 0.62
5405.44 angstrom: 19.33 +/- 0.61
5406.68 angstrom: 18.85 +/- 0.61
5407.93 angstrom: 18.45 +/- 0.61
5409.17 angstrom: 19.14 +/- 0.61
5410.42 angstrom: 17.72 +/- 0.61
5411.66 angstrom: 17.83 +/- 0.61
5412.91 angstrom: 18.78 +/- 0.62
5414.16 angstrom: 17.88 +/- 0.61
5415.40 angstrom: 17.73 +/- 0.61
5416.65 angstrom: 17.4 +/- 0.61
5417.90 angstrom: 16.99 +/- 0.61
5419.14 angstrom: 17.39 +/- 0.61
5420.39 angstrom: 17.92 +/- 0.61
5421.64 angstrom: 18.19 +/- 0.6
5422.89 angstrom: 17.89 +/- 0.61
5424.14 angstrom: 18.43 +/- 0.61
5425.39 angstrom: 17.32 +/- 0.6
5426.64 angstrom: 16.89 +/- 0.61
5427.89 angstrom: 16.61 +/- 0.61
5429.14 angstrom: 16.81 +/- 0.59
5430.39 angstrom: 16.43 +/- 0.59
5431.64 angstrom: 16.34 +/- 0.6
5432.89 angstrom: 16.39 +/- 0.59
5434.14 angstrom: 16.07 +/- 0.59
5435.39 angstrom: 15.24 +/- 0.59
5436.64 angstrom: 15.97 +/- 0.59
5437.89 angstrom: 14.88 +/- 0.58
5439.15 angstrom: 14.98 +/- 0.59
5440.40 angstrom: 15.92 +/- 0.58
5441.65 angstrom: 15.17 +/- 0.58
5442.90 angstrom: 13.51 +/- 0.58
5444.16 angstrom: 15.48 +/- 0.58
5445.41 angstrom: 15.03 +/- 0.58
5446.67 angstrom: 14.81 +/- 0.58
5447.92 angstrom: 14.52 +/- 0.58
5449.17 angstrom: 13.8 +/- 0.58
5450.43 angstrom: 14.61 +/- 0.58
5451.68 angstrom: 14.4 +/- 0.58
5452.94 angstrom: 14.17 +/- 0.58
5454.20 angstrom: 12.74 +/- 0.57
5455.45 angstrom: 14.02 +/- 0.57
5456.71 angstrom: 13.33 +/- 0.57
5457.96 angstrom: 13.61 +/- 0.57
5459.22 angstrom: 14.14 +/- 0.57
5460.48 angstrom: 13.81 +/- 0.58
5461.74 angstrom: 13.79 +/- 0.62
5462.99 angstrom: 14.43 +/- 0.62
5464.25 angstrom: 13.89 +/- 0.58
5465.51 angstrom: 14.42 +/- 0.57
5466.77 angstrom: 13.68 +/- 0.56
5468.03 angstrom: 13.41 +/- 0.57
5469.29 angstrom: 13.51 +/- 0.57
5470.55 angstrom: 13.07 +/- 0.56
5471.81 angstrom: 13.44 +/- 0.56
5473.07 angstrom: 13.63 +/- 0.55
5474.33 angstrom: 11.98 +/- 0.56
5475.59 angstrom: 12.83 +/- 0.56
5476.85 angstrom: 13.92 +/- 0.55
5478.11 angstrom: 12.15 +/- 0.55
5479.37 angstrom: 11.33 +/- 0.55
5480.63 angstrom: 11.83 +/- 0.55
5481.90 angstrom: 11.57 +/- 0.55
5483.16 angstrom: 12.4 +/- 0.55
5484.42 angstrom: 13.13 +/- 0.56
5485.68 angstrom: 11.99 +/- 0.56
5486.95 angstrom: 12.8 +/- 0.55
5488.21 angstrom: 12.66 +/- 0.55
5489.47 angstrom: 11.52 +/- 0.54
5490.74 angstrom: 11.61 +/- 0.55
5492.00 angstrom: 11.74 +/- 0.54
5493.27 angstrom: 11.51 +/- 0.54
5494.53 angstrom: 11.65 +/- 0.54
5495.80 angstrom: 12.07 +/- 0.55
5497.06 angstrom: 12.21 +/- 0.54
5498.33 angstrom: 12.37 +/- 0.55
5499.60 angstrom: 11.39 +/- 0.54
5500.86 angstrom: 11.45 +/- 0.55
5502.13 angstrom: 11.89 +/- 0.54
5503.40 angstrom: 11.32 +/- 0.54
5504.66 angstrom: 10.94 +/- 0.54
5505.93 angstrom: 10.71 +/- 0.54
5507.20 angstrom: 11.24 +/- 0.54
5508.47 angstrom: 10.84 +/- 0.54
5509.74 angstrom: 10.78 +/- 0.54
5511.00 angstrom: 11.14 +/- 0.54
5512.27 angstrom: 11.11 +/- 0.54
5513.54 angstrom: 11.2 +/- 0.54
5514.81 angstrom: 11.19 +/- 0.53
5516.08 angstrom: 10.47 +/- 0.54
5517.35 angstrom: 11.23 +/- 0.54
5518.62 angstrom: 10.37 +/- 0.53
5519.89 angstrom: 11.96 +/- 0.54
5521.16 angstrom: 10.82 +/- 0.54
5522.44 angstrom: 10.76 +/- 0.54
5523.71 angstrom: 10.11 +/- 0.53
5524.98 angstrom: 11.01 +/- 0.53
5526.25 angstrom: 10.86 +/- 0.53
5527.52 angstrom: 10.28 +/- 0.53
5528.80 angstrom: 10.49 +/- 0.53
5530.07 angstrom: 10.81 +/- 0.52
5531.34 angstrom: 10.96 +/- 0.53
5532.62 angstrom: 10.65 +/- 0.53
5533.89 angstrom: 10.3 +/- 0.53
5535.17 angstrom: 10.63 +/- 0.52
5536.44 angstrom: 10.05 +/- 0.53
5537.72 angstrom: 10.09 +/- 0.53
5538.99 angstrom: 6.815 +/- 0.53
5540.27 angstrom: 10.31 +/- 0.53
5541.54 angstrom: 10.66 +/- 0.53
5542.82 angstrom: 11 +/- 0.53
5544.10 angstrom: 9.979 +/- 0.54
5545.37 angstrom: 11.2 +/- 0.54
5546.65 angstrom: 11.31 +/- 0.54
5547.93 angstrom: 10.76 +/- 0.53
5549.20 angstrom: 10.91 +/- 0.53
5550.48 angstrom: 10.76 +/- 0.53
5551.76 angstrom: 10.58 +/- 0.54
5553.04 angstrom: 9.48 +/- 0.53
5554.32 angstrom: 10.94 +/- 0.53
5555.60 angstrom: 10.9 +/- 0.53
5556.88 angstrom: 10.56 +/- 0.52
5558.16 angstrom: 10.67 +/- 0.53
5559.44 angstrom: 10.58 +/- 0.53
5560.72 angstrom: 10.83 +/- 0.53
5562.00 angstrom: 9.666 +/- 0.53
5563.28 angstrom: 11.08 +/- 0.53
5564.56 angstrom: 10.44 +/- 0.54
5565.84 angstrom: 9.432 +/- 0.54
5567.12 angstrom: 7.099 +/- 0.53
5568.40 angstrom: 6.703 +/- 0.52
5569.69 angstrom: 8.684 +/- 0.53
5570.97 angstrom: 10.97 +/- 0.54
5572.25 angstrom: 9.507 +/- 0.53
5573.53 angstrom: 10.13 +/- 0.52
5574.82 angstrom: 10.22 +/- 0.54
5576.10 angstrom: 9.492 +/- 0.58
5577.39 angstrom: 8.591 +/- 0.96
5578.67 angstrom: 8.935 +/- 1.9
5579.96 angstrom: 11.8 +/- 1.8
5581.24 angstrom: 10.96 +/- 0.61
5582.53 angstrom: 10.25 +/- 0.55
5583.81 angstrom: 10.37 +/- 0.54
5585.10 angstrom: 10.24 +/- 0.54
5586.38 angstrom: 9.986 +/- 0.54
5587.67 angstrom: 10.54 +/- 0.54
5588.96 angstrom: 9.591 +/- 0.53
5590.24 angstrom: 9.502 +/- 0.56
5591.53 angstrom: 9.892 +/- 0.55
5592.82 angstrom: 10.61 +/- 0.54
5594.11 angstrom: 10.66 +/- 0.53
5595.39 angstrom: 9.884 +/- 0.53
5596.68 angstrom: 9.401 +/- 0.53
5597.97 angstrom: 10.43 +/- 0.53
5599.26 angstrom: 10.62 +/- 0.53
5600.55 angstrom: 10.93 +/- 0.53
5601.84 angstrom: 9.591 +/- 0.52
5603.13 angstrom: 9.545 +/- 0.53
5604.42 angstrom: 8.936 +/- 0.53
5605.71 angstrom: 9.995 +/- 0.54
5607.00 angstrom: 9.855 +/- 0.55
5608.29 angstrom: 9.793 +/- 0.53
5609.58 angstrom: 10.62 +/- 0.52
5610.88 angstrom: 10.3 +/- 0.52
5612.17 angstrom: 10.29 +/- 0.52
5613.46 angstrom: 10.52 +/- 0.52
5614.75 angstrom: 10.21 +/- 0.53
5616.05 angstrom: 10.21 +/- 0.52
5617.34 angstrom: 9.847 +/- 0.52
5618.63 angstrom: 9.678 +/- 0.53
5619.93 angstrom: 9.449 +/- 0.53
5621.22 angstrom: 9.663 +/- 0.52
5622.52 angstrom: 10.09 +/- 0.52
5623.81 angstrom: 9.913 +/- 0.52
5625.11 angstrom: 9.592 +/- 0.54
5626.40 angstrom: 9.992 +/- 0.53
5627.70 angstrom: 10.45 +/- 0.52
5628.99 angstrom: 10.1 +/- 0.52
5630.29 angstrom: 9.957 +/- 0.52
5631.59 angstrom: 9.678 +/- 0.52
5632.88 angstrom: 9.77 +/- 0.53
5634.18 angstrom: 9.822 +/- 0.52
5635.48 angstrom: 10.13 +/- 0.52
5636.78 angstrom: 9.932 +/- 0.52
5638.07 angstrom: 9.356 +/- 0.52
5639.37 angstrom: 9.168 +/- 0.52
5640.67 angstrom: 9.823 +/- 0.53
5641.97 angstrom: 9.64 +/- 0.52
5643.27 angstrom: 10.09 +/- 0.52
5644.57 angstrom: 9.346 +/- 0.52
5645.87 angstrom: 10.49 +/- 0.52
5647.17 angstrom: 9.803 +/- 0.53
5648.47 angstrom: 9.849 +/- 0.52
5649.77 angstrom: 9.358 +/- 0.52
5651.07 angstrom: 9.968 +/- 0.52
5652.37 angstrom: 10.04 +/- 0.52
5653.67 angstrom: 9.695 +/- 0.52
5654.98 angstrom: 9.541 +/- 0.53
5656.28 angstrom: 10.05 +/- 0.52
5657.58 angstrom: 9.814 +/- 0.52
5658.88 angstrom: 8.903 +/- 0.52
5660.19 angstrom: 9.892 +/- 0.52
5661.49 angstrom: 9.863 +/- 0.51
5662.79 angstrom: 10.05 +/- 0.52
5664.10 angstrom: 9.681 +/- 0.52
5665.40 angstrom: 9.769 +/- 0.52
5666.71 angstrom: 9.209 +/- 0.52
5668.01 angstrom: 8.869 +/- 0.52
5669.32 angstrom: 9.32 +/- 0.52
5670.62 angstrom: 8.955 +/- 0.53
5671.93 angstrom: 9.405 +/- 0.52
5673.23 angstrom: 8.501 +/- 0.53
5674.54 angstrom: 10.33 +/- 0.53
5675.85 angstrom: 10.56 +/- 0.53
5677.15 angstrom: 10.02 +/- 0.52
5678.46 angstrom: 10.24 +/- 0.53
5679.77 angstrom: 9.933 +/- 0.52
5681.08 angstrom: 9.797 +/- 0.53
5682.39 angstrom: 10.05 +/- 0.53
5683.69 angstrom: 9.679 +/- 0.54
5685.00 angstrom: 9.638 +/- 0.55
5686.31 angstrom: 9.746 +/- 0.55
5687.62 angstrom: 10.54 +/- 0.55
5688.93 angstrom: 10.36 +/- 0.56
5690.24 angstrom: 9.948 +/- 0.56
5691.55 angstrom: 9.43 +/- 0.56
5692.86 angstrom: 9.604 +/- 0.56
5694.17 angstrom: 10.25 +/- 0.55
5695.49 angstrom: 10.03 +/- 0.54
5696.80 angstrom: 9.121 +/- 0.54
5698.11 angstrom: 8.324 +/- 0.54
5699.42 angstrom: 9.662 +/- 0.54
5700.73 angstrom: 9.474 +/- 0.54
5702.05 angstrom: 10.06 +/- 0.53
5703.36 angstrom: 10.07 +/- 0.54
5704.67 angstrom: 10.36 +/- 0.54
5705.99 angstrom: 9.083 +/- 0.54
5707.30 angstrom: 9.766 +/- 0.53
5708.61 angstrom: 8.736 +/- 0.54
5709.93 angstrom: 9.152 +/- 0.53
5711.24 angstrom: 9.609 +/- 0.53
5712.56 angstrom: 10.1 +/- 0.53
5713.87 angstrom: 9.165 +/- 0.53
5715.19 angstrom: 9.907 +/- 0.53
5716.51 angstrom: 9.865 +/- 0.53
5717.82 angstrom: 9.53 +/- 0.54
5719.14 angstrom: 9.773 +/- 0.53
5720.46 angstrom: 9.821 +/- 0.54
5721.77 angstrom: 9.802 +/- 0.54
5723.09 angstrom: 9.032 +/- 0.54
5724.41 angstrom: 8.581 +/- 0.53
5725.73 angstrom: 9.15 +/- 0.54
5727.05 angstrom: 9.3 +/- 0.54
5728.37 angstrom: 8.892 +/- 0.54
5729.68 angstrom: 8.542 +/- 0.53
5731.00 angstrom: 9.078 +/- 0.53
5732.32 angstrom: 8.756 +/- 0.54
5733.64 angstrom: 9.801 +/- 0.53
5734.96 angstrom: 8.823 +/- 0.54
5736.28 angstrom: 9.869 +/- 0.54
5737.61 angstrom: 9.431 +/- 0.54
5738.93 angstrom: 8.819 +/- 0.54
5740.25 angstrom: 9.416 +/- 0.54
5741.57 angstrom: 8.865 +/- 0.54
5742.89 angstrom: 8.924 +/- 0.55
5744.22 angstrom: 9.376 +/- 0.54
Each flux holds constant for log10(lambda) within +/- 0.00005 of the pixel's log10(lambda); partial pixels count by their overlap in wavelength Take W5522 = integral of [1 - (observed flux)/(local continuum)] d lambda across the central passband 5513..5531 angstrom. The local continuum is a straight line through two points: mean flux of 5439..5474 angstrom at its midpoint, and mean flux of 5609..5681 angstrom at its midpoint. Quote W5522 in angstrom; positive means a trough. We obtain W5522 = 2.5 angstrom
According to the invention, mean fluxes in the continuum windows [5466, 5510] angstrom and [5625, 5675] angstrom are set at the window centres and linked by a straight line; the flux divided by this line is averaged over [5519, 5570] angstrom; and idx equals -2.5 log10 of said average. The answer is 0.102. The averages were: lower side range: 12.1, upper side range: 9.7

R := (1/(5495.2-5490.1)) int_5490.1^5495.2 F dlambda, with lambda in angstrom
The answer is 11.6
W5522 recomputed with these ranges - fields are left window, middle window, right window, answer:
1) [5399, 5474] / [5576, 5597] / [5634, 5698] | 3.3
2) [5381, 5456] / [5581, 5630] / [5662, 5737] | 8.8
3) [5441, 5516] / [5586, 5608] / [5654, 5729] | 2.0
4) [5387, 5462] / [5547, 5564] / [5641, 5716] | 3.4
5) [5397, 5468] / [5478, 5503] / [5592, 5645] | 4.2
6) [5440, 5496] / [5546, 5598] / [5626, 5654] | 5.2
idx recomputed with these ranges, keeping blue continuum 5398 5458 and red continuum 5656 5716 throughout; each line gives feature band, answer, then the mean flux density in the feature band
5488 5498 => 0.251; 11.9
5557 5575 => 0.310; 9.73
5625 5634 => 0.129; 9.95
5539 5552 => 0.266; 10.6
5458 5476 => 0.154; 13.6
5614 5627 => 0.162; 9.87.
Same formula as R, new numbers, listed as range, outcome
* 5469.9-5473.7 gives 13.4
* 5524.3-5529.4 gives 10.7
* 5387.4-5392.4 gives 21.3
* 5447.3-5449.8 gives 14.2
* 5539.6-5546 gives 10.6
